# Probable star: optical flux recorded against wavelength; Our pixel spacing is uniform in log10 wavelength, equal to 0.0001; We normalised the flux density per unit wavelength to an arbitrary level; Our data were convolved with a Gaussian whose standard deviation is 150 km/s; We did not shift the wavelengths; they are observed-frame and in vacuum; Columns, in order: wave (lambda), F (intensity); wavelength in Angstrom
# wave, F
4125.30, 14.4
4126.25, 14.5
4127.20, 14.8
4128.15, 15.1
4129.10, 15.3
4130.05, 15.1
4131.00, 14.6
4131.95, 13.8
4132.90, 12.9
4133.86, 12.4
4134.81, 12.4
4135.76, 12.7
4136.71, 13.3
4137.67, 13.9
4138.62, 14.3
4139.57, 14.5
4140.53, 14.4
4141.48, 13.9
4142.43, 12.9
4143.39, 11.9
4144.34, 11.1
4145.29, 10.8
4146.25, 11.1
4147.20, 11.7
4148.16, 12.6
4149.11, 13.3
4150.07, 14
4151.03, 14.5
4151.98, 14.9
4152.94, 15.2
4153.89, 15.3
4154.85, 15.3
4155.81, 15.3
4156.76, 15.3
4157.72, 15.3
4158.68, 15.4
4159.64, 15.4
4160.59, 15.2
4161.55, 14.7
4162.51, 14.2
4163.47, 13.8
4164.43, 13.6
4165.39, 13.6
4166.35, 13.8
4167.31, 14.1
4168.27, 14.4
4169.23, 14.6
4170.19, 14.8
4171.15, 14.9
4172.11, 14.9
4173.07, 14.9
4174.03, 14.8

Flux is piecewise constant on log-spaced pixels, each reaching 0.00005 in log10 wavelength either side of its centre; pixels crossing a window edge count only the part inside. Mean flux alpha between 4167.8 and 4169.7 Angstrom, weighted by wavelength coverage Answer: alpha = 14.5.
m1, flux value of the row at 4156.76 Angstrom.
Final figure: 15.3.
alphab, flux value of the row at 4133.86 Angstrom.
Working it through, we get 12.4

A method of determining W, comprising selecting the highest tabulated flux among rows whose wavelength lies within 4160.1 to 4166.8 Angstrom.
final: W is 15.2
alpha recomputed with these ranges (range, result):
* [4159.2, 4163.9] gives 14.7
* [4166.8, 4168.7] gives 14.2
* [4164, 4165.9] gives 13.6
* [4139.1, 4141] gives 14.4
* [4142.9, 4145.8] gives 11.3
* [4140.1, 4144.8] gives 12.8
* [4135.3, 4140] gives 13.7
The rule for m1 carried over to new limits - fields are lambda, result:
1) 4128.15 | 15.1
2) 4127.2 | 14.8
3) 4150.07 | 14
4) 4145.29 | 10.8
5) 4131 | 14.6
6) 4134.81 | 12.4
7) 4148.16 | 12.6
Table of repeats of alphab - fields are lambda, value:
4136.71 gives 13.3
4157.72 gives 15.3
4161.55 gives 14.7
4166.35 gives 13.8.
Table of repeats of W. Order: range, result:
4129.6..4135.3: 15.1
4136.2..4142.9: 14.5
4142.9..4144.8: 11.9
